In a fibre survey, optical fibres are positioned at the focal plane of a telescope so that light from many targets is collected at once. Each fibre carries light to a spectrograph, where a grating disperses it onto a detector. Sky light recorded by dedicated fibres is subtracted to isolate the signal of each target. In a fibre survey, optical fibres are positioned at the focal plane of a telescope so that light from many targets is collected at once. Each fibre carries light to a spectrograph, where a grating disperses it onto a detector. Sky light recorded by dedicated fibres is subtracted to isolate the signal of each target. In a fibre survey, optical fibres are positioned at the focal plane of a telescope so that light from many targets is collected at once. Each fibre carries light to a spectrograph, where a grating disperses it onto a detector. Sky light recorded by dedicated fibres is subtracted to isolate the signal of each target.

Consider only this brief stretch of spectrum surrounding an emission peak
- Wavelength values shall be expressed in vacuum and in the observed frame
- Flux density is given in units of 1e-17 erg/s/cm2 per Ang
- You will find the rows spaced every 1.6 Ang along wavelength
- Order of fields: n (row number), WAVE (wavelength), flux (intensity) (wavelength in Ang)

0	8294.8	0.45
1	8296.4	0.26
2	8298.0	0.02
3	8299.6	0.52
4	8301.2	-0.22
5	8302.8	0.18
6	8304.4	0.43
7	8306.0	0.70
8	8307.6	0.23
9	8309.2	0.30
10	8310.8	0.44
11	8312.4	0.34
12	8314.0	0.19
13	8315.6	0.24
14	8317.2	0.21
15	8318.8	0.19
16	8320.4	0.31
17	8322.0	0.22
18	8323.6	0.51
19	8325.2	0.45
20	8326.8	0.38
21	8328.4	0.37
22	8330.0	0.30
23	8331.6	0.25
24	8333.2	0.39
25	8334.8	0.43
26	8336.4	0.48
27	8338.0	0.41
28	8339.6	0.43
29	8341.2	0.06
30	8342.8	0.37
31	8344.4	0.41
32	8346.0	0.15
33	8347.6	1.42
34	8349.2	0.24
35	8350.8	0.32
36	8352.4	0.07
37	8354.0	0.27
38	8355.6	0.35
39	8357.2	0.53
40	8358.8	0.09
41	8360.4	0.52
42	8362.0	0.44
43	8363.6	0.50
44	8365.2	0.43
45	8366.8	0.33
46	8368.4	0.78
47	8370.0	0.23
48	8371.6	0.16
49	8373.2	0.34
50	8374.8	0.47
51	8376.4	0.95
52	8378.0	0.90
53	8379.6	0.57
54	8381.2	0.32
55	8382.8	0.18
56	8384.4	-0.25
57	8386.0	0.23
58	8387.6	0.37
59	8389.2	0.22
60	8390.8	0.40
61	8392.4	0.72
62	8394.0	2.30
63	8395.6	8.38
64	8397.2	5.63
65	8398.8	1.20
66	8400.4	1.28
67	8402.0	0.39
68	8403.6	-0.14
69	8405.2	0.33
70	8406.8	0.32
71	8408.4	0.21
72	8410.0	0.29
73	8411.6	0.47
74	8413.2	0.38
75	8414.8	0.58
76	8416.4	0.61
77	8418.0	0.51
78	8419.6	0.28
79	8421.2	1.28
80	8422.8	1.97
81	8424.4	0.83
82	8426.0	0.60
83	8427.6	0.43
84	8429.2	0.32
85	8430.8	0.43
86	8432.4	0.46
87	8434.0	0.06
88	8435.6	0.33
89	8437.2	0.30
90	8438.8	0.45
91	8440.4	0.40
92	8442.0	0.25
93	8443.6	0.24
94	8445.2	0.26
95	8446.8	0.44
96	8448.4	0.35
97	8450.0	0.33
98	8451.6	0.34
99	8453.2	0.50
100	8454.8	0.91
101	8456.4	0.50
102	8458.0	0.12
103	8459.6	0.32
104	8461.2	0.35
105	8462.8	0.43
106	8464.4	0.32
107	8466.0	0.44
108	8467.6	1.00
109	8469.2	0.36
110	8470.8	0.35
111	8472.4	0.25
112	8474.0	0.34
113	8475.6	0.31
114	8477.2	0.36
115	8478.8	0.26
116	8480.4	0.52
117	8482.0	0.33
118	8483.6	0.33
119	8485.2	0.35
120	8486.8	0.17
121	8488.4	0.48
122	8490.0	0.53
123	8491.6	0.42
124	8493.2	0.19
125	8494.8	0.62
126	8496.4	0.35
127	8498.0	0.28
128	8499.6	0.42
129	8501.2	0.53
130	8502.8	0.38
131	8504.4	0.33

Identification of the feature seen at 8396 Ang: H-alpha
